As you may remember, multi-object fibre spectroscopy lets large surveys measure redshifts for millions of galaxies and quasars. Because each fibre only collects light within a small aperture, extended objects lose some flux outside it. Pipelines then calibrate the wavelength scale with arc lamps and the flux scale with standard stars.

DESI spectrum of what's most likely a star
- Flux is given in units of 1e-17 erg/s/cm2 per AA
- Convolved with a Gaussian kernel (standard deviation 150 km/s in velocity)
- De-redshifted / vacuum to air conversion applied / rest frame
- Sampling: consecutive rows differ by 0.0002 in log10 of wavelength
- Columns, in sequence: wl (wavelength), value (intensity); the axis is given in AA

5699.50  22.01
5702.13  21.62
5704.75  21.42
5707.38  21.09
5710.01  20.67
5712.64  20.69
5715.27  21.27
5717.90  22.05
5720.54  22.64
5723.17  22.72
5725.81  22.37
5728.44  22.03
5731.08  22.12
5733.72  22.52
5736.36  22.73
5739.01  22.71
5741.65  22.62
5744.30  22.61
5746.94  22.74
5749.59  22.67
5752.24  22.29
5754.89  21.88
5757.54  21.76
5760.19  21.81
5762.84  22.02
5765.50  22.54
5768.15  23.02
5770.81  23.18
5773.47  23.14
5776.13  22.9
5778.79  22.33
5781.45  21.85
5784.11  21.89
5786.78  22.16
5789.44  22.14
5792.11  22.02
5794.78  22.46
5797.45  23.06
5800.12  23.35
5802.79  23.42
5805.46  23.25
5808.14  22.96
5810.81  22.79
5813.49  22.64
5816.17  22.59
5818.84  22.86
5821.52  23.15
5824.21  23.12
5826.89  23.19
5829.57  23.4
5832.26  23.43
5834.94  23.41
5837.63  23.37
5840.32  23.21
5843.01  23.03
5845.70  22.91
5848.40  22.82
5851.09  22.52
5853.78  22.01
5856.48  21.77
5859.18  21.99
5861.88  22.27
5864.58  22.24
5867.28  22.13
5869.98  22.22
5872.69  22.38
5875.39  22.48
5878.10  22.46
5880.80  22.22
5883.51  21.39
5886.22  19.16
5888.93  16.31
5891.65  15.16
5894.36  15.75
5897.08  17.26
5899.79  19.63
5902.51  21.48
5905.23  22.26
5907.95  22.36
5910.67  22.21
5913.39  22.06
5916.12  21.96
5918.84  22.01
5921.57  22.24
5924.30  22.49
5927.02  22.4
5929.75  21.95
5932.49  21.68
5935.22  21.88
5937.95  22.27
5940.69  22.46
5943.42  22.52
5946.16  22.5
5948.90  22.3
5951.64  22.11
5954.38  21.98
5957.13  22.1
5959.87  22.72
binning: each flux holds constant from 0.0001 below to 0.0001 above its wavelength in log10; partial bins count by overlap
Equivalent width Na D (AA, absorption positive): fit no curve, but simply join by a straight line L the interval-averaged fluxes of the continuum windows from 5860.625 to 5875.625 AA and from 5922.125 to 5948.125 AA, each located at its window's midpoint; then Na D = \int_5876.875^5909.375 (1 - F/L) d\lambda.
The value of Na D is 3.9 AA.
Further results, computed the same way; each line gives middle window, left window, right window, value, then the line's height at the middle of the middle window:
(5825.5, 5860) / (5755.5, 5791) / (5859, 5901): -3.06 AA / 21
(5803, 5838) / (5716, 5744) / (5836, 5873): -0.96 AA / 22.5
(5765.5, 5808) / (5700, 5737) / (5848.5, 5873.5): -1.29 AA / 22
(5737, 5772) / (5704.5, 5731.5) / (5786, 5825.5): -0.43 AA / 22.2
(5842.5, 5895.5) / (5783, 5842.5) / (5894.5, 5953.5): 2.75 AA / 22.3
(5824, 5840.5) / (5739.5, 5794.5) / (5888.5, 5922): -1.56 AA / 21.3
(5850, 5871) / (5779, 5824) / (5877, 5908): -1.57 AA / 20.6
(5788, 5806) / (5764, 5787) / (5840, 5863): -0.20 AA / 22.5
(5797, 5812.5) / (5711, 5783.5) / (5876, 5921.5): -1.12 AA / 21.6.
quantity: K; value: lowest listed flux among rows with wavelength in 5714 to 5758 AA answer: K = 21.27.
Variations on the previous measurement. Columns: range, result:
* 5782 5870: 21.77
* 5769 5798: 21.85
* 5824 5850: 22.82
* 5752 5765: 21.76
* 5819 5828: 23.12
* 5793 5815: 22.46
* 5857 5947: 15.16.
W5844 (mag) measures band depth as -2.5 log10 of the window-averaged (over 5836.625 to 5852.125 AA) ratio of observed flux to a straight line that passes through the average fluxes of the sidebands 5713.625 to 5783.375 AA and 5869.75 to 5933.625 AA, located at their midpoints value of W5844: -0.07 mag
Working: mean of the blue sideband 22.4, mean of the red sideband 20.9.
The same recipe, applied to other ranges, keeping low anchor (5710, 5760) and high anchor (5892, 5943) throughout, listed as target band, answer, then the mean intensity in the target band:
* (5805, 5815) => -0.05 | 22.9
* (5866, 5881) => -0.04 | 22.3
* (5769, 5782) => -0.04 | 22.7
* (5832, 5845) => -0.08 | 23.3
